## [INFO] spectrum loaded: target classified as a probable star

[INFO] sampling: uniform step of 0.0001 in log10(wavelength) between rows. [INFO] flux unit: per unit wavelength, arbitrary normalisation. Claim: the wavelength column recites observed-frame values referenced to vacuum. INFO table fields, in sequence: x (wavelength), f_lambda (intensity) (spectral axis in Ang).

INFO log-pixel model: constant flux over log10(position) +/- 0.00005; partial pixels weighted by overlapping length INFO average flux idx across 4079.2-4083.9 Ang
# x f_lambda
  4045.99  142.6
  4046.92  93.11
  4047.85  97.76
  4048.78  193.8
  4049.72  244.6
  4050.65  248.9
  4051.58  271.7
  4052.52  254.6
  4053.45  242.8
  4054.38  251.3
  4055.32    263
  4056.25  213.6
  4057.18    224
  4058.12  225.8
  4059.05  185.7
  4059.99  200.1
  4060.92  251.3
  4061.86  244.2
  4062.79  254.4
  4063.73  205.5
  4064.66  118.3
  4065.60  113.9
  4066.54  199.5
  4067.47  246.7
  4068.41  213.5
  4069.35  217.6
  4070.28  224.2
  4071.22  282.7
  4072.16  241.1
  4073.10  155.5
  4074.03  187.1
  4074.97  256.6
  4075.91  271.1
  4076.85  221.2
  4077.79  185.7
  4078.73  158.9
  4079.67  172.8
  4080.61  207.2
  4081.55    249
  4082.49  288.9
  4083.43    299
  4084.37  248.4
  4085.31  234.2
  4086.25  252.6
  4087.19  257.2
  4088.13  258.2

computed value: 243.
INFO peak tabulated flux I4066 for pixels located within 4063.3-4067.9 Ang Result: 246.7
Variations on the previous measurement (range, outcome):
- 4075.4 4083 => 288.9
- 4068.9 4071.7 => 282.7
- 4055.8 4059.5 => 225.8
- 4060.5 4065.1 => 254.4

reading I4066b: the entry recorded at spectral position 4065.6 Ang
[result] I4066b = 113.9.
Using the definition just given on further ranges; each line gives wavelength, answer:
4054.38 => 251.3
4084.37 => 248.4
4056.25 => 213.6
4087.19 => 257.2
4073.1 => 155.5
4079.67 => 172.8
